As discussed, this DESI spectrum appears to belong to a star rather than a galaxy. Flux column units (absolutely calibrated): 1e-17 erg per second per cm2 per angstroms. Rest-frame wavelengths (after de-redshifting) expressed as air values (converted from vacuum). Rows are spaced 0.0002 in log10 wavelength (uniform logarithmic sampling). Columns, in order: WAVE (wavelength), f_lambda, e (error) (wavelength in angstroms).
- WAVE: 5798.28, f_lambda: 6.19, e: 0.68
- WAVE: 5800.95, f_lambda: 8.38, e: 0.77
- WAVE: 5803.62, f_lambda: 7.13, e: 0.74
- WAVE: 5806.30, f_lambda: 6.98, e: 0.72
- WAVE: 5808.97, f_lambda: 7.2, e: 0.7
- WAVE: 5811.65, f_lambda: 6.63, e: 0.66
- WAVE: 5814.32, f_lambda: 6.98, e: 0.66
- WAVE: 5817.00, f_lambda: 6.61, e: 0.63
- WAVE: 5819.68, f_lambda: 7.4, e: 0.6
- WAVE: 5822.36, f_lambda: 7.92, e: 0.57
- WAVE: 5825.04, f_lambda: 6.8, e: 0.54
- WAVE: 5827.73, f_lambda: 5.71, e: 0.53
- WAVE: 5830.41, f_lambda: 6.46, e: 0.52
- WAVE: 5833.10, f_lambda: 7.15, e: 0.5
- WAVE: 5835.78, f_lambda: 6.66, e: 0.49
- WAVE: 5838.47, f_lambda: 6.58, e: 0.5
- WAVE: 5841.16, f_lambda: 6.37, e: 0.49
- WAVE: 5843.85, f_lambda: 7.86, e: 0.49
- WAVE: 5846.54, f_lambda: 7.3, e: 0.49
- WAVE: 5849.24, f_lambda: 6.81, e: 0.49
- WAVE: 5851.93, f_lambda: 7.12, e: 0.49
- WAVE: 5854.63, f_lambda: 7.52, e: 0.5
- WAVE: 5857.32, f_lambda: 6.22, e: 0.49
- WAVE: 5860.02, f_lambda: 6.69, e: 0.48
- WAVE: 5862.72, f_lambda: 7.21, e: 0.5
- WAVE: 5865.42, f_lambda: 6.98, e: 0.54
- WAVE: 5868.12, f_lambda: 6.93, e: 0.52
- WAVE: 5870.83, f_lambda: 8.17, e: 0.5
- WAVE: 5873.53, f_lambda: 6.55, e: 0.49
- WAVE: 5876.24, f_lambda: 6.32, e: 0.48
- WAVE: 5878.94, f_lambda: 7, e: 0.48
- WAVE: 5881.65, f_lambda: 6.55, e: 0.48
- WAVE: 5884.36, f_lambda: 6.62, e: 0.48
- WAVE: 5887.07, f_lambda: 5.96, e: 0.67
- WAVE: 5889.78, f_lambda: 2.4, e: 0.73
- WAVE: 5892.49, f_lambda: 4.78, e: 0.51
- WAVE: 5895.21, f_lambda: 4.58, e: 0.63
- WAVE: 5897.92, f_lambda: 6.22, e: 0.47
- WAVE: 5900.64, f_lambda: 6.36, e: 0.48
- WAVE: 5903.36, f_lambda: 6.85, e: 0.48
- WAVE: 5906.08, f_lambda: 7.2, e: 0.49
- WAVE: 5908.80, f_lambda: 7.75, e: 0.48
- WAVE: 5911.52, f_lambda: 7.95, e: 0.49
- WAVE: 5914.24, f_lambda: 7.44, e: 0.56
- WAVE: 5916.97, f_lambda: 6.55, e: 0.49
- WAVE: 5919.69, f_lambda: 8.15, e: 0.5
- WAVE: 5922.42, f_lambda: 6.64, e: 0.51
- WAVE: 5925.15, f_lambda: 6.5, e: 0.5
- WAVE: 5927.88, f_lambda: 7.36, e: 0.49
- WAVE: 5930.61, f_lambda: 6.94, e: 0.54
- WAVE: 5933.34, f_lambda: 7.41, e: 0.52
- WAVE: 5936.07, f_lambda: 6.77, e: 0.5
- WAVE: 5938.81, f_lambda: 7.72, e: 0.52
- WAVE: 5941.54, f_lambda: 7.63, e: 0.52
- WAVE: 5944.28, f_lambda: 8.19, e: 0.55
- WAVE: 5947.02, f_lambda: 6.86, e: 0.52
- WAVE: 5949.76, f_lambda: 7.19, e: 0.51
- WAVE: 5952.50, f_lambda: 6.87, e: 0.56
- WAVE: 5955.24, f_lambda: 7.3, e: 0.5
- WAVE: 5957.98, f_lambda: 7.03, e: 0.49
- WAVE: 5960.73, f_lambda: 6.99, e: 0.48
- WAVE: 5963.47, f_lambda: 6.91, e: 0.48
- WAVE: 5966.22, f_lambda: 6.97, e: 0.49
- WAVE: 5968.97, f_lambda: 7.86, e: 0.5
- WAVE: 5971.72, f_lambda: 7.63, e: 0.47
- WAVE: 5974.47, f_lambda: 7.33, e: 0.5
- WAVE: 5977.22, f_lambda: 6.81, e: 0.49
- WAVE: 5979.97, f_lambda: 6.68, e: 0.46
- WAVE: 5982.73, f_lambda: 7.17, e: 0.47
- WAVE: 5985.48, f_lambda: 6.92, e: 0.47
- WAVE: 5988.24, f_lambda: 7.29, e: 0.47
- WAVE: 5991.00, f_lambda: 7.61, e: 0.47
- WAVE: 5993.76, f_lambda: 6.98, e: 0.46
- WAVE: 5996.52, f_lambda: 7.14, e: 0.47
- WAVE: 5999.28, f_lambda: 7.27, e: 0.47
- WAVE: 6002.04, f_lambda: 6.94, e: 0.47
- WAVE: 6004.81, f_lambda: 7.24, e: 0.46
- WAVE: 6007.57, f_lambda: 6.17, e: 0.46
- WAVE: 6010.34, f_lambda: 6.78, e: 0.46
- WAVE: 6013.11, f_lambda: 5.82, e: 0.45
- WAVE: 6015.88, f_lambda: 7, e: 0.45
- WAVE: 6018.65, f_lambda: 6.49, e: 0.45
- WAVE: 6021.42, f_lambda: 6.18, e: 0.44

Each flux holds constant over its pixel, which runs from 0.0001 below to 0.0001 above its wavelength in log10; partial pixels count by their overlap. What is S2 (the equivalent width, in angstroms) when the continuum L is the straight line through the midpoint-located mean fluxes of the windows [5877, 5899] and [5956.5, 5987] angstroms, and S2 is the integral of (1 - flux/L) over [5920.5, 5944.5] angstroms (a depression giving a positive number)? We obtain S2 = -3.2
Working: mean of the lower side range 5.53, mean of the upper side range 7.12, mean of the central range 7.21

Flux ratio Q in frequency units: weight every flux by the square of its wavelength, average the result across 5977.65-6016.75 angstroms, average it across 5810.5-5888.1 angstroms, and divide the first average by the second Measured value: 1.06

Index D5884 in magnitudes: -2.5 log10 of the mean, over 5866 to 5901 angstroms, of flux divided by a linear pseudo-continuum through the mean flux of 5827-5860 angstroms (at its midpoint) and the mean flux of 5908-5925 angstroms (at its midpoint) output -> 0.17 mag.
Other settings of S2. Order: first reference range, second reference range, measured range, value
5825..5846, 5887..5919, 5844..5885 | -2.9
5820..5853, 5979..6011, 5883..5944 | 2.7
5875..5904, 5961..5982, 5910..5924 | -2.5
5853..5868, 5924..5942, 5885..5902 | 4.7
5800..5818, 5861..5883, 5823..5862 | 1.1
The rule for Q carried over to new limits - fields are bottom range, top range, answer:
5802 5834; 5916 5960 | 1.08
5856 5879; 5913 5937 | 1.05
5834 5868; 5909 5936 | 1.06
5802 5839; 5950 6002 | 1.09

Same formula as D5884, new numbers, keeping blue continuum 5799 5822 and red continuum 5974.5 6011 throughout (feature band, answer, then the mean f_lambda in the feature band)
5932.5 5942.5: -0.05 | 7.37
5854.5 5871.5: 0.01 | 7.03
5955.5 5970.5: -0.02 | 7.17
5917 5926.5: 0.01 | 7.02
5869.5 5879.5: 0.02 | 7.01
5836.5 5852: 0.02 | 6.98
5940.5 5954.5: -0.04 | 7.34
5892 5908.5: 0.15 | 6.17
